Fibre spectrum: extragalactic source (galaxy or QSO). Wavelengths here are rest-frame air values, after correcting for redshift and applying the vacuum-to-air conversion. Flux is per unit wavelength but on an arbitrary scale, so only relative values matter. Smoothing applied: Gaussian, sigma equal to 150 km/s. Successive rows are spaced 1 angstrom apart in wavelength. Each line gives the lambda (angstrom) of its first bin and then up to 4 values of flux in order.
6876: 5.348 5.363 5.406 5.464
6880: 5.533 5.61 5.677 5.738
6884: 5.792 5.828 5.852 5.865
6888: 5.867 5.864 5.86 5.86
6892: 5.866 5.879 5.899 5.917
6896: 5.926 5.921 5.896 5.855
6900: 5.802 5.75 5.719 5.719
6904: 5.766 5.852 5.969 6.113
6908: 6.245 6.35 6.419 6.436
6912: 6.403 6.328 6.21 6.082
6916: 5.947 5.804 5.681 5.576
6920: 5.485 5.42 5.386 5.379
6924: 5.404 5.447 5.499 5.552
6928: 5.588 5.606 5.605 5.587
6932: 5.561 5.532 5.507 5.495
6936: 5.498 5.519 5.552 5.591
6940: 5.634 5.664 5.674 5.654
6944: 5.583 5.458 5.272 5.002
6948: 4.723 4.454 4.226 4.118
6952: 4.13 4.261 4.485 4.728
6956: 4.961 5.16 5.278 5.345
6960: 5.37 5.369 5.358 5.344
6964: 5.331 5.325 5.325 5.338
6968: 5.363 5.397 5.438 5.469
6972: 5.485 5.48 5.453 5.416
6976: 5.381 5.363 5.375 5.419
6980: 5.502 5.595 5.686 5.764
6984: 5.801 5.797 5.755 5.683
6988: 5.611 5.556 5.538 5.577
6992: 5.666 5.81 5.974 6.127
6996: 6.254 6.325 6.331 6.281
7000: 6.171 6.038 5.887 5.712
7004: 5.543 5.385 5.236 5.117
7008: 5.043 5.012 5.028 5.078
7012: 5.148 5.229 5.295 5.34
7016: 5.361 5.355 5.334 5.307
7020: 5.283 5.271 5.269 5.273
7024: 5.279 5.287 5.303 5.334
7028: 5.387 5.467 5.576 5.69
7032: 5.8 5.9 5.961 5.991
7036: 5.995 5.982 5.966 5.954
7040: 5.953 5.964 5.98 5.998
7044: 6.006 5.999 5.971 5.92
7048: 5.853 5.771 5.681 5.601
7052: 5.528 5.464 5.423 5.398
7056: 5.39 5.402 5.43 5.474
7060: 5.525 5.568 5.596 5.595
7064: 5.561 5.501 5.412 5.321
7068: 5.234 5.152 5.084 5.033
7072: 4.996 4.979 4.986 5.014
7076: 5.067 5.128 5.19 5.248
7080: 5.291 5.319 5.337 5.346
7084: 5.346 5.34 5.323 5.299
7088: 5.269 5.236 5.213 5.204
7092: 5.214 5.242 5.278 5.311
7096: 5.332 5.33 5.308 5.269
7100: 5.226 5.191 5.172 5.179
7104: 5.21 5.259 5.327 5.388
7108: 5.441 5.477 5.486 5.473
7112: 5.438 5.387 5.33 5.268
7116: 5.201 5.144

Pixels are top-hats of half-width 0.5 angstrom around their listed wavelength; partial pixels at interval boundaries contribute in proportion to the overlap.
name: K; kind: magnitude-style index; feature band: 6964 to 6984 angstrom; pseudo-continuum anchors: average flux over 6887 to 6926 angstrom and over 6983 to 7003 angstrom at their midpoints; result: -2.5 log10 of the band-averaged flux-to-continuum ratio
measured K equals 0.08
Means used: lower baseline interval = 5.87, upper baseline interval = 5.9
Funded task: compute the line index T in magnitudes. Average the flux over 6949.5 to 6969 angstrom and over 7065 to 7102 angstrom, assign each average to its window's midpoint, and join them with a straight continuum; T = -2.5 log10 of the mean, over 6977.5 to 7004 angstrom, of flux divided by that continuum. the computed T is -0.151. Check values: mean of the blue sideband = 5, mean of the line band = 5.81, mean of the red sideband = 5.23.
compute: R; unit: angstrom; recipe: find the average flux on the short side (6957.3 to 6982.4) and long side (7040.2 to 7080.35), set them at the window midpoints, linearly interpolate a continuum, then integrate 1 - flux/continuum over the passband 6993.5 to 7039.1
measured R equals -1.19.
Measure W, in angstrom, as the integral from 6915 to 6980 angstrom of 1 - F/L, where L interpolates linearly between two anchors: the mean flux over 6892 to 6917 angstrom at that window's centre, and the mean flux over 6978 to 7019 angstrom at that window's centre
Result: 5.5 angstrom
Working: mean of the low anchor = 6.01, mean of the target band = 5.33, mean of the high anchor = 5.6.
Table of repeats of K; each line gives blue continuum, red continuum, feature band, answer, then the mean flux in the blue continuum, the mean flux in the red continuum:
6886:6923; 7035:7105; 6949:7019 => 0.054 mag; 5.91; 5.44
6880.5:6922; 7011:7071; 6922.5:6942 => 0.053 mag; 5.9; 5.55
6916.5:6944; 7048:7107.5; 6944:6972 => 0.093 mag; 5.55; 5.32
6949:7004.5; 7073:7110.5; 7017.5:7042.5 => -0.051 mag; 5.45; 5.26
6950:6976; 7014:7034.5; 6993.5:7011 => -0.076 mag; 5.14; 5.44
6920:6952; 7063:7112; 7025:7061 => -0.083 mag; 5.34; 5.27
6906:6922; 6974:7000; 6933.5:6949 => 0.094 mag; 6.01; 5.75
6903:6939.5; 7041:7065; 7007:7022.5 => 0.094 mag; 5.76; 5.66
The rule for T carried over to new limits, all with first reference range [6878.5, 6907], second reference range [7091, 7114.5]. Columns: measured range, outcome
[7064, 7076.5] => 0.05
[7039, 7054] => -0.07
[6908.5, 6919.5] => -0.06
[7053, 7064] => -0.01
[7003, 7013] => 0.07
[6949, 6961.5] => 0.19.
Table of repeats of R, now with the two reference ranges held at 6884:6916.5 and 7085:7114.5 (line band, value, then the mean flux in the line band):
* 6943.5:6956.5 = 2.4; 4.72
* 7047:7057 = -0.2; 5.58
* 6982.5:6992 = 0.0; 5.68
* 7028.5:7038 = -0.5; 5.83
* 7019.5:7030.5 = 0.4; 5.34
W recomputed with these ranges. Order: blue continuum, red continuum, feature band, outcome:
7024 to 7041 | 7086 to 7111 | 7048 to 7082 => 1.0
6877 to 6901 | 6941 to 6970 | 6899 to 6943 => -2.5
